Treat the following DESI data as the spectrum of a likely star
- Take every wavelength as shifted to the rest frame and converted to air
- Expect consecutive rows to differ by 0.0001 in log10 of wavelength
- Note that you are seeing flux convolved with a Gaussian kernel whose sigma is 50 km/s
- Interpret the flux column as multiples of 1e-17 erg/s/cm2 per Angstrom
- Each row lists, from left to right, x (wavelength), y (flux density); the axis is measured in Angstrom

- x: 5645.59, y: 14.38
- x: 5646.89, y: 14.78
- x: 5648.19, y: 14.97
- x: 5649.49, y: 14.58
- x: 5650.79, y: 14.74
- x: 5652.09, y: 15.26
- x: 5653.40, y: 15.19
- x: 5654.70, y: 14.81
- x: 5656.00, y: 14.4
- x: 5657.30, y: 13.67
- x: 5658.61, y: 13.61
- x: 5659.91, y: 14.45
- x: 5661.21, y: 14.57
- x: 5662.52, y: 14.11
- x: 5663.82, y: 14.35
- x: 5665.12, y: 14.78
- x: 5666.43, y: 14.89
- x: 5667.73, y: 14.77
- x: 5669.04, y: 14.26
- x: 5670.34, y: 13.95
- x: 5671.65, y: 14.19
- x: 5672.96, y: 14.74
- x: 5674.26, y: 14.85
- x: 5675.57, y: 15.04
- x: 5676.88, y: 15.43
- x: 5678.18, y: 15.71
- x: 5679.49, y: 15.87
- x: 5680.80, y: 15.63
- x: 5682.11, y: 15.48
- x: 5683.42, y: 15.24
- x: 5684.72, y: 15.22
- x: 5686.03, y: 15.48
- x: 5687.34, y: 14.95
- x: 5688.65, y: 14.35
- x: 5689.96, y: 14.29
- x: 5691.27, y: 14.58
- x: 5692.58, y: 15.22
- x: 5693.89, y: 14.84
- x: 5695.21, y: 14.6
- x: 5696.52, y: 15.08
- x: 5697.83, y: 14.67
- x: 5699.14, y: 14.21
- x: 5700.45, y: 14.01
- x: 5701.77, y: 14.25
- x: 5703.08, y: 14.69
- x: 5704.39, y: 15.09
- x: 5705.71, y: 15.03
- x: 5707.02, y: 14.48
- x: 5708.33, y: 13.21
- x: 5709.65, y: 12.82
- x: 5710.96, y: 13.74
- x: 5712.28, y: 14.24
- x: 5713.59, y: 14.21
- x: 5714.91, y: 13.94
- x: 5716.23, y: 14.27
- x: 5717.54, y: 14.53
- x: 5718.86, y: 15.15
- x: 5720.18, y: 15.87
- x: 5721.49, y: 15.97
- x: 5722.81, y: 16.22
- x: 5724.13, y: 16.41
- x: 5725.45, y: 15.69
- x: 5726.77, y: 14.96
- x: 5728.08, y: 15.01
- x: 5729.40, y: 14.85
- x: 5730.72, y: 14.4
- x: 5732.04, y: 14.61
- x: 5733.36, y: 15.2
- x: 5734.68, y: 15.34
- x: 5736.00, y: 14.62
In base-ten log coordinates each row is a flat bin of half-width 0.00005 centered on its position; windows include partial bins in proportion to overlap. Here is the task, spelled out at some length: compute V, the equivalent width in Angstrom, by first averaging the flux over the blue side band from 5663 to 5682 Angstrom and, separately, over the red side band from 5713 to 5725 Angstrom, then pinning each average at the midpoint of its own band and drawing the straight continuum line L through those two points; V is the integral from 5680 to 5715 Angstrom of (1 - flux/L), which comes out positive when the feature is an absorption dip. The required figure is 1.07 Angstrom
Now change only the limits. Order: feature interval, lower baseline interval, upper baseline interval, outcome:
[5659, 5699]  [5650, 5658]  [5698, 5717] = -1.1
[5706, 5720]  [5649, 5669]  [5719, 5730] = 1.2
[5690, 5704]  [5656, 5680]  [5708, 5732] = 0.1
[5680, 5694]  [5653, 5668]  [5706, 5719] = -0.8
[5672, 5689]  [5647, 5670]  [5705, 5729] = -0.7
